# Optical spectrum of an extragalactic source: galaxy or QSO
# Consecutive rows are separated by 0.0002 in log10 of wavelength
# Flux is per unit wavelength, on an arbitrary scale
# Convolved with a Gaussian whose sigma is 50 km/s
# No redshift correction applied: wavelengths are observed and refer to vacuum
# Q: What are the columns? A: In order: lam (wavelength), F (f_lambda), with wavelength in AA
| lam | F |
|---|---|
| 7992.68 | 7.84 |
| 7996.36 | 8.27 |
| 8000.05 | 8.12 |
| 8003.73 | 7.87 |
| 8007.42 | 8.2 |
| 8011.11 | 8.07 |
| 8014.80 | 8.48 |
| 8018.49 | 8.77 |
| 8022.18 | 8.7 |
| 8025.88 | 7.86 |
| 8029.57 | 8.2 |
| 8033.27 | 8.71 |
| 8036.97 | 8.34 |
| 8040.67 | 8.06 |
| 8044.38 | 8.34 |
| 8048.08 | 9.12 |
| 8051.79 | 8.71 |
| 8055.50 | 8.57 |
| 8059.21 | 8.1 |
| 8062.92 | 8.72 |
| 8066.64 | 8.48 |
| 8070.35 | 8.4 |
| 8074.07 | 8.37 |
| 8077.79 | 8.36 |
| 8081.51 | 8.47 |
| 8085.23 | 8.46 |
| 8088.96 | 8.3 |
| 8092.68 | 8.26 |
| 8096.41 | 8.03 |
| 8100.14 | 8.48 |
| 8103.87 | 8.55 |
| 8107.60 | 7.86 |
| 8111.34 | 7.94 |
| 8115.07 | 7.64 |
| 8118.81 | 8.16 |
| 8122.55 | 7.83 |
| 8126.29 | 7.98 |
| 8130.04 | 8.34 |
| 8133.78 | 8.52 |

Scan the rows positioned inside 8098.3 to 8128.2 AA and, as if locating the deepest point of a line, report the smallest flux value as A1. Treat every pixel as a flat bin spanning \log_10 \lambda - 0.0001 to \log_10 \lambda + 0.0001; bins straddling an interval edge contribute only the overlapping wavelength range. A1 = 7.64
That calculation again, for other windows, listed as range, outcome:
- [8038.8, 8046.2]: 8.06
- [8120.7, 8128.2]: 7.83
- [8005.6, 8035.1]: 7.86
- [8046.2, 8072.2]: 8.1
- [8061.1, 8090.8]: 8.3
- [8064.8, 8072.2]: 8.4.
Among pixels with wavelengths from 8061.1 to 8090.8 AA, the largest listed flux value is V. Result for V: 8.72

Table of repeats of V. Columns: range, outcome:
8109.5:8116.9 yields 7.94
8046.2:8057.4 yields 9.12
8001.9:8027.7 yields 8.77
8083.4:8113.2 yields 8.55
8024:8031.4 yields 8.2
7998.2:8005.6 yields 8.12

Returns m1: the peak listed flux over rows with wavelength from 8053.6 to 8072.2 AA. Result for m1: 8.72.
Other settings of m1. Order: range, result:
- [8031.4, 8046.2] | 8.71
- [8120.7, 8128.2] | 7.98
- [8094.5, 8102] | 8.48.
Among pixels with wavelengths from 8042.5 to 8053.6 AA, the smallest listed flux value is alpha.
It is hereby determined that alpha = 8.34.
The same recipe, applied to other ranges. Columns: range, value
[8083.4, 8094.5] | 8.26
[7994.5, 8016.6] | 7.87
